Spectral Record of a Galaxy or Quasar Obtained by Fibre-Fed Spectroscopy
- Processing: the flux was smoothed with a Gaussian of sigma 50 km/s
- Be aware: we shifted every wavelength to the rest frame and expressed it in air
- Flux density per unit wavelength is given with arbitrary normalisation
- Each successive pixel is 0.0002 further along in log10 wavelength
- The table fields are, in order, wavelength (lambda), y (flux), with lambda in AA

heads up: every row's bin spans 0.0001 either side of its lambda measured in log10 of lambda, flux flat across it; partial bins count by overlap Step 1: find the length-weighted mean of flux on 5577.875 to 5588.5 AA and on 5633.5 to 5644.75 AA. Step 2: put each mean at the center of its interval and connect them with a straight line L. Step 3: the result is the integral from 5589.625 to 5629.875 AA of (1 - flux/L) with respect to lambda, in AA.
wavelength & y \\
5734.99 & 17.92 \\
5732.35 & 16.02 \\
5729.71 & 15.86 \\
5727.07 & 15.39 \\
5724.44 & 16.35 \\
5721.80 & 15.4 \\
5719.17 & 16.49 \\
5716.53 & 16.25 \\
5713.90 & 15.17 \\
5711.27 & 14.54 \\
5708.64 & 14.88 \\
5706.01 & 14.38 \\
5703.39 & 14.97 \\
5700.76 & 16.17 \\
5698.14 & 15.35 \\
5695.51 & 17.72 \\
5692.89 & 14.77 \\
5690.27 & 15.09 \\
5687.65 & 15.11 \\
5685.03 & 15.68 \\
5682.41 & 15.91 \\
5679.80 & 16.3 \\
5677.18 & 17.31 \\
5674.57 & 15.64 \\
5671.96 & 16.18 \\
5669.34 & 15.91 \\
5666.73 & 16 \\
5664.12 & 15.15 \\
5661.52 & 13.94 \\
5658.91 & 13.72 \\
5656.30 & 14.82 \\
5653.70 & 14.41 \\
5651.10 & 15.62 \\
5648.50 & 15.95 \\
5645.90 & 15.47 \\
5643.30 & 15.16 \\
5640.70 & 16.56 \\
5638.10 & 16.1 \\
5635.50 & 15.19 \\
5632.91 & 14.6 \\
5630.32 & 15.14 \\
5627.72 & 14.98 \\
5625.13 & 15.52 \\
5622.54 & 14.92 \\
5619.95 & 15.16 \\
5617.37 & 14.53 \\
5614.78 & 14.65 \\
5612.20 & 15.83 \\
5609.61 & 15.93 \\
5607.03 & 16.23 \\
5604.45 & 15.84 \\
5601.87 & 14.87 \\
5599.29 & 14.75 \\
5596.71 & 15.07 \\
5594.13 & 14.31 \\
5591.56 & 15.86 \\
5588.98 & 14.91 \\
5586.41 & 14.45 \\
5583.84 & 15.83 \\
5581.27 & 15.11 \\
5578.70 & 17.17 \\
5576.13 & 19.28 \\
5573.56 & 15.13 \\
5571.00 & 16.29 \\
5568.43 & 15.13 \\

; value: 1.0 AA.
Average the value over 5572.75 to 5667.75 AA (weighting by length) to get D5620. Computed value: 15.4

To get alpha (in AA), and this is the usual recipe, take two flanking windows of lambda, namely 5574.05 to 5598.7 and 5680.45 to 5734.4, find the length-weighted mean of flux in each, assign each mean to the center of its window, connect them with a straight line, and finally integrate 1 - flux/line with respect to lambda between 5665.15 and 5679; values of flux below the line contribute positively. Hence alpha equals -0.5 AA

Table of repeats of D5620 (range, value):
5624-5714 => 15.4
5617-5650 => 15.4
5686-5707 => 15.5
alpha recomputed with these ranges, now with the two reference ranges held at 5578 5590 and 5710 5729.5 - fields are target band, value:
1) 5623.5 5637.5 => 0.34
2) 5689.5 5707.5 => 0.15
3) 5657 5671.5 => 0.52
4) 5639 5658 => 0.17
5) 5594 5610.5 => 0.13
